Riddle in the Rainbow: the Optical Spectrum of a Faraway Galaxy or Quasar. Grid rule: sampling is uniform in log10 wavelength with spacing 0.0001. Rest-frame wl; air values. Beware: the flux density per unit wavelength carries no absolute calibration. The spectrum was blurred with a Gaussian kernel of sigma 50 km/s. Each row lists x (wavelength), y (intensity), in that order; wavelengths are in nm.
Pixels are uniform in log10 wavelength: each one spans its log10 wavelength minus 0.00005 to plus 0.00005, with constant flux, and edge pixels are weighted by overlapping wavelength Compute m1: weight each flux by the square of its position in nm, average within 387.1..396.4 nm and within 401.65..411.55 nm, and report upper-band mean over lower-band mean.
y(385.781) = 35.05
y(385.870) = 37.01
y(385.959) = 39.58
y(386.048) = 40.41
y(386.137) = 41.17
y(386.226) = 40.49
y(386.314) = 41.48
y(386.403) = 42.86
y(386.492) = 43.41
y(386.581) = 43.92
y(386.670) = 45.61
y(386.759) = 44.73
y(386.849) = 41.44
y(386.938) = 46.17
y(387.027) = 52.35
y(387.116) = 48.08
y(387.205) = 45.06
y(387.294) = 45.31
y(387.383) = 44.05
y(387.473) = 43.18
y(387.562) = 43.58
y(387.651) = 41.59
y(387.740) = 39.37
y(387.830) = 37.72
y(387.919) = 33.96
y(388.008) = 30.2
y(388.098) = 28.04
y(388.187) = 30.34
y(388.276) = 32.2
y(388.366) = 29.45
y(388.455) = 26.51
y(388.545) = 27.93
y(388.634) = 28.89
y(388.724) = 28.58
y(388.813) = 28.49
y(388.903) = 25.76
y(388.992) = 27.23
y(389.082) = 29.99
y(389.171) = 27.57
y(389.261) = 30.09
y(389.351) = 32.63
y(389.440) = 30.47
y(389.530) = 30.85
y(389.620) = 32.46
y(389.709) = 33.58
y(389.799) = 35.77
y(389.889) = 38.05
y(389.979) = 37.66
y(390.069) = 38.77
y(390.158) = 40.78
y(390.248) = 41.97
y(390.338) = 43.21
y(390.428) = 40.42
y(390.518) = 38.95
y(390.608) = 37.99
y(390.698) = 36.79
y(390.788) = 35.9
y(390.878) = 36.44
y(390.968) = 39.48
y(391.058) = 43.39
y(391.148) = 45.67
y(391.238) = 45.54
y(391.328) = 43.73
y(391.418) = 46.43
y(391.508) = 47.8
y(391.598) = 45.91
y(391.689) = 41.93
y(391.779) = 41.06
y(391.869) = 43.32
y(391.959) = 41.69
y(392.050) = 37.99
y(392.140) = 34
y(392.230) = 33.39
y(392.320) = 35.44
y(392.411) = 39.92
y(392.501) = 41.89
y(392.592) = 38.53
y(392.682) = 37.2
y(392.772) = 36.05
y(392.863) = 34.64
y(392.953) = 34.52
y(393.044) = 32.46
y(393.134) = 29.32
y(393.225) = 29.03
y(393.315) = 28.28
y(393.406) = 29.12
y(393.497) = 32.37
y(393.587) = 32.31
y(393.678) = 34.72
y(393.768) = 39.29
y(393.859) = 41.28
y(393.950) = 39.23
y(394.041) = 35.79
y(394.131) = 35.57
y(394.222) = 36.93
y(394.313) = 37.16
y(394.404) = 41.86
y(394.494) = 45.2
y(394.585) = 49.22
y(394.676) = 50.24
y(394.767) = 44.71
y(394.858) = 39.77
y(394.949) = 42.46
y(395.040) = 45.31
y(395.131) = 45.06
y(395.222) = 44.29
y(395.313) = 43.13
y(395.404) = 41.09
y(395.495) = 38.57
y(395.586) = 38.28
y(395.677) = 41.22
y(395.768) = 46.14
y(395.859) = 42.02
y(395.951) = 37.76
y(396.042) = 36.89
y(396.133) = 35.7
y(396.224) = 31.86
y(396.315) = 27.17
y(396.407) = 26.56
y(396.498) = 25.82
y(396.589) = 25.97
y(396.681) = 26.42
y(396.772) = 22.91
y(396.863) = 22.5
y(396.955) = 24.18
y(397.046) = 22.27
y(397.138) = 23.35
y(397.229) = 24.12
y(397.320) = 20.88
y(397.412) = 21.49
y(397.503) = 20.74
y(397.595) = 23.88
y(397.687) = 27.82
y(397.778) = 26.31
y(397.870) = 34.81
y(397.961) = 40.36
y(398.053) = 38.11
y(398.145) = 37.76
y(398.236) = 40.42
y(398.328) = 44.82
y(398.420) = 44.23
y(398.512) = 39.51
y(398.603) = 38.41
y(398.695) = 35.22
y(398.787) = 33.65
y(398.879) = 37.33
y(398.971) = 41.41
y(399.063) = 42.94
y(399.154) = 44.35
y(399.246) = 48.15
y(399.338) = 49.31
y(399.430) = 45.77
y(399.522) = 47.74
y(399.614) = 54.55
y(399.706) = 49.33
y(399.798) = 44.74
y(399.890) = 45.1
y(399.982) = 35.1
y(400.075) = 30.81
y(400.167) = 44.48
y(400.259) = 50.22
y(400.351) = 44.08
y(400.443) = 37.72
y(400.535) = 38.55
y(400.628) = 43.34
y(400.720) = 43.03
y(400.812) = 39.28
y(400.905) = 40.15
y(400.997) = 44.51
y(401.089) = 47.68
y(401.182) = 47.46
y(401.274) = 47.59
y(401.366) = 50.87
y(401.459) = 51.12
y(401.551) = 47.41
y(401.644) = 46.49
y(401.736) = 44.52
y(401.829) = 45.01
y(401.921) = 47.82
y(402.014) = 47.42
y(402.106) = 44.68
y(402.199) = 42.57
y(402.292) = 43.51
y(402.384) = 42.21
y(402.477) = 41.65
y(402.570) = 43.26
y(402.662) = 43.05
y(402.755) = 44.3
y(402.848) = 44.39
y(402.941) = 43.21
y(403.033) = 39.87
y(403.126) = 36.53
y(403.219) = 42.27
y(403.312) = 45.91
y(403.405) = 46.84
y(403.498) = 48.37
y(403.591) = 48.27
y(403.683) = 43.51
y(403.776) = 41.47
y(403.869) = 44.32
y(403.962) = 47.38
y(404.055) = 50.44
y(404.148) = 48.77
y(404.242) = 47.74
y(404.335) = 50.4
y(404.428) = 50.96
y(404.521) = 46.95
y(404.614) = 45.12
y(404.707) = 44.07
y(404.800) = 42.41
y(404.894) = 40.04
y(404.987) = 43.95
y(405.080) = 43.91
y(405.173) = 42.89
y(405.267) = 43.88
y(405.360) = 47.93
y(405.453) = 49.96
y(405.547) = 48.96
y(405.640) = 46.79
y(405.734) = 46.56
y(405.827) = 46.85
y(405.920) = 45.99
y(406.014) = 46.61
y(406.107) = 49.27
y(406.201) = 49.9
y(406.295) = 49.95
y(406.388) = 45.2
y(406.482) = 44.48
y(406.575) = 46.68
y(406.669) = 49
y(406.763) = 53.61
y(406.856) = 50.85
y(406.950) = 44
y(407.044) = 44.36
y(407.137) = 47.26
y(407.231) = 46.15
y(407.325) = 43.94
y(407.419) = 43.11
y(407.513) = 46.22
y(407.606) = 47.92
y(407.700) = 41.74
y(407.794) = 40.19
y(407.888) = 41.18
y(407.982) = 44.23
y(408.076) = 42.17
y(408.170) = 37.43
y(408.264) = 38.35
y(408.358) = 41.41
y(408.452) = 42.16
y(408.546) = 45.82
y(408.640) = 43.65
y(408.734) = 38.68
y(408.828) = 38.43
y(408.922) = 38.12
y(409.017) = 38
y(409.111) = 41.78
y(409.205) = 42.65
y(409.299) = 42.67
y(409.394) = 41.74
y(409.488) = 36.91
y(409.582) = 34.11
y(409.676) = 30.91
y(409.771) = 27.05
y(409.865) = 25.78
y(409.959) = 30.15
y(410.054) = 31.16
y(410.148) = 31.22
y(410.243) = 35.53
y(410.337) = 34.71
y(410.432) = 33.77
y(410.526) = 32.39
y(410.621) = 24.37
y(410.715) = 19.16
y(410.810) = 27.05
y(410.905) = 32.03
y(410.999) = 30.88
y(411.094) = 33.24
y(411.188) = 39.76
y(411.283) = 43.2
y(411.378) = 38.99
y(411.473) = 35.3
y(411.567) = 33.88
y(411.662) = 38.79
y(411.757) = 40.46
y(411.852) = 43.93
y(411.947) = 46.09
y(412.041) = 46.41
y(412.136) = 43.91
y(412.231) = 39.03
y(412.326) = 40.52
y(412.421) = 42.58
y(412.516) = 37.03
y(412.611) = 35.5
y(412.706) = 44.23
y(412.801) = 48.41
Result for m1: 1.21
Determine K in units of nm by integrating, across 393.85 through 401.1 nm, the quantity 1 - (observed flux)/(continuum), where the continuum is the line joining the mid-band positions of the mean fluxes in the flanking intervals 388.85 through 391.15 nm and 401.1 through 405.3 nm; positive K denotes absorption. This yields 0.56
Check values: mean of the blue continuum 35.6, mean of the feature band 37.9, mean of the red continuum 45.2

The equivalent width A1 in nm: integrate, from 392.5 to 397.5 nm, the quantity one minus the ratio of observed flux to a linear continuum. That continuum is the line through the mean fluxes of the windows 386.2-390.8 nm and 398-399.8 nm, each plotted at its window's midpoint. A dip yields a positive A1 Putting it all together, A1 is 0.70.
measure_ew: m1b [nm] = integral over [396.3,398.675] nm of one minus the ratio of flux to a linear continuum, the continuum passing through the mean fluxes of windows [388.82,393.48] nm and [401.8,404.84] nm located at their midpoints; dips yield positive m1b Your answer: 0.66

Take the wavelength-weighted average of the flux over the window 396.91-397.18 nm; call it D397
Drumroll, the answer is 23.2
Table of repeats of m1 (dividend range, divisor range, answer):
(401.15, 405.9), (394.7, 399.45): 1.33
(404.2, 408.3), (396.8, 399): 1.50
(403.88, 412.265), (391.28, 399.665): 1.19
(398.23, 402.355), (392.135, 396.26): 1.18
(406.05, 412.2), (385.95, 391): 1.19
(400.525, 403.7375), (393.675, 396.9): 1.22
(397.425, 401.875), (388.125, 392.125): 1.20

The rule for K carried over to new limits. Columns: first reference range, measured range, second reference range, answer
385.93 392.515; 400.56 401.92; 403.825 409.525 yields -0.09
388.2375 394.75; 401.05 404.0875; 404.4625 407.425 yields -0.08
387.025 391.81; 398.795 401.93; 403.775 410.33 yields -0.28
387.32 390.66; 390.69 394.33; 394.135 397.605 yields -0.35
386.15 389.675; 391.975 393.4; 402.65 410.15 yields 0.13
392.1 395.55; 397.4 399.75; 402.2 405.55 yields 0.13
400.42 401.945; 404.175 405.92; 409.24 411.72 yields -0.26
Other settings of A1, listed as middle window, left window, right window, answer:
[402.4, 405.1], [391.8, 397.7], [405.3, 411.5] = -0.435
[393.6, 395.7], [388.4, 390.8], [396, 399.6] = -0.477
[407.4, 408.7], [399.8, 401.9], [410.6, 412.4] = -0.108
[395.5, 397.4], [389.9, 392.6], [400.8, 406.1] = 0.556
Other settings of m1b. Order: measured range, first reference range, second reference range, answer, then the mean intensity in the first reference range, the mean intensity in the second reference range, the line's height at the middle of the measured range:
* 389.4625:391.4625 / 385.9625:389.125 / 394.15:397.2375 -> -0.11 nm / 37.7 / 36.2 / 37.2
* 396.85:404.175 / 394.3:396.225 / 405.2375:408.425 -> 0.47 nm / 42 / 45.6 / 43.7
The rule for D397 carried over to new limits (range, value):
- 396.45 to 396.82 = 25.3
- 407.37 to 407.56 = 44.8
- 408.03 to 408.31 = 39.3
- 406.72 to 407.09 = 48.2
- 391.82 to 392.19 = 39.2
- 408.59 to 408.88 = 40.3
